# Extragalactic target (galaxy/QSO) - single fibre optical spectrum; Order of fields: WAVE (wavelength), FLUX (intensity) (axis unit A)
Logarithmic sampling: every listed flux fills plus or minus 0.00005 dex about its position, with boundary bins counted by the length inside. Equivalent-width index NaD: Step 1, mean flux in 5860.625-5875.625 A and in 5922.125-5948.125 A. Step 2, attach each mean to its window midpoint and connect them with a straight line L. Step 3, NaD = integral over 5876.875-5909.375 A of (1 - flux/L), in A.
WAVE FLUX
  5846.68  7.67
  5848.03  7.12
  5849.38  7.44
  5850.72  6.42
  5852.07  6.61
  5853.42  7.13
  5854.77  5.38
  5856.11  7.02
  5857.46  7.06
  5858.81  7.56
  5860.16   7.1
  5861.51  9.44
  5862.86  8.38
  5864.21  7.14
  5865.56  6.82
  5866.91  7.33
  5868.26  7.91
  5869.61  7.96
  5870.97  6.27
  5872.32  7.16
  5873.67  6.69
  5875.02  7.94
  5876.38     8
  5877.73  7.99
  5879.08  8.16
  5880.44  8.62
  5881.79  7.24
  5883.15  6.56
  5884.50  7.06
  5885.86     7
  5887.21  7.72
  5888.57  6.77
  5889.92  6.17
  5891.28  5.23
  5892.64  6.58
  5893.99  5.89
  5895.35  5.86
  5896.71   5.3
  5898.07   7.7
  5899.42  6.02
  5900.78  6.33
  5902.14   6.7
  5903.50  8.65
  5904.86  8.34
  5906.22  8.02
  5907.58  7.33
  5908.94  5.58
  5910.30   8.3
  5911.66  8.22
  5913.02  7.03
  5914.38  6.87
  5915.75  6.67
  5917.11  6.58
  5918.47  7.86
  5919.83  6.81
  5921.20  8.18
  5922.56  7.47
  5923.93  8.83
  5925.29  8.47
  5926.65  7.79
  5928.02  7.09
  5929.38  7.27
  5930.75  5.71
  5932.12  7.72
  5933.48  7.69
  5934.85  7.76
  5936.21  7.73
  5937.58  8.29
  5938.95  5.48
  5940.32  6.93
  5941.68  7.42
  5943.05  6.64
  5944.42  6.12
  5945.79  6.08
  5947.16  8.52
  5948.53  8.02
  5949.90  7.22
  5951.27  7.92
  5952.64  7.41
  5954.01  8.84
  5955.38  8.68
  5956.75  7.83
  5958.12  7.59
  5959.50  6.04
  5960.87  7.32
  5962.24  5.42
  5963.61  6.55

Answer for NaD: 2.15 A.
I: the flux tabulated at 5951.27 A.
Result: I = 7.92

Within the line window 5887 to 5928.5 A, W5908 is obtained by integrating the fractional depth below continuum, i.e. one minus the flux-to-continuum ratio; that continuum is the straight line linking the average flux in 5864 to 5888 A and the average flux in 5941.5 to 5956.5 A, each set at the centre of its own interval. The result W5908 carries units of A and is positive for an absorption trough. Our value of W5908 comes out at 2.1 A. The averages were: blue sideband 7.42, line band 7.1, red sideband 7.55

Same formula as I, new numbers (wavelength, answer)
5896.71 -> 5.3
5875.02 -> 7.94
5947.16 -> 8.52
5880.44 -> 8.62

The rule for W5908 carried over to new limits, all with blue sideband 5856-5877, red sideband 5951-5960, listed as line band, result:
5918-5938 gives 0.2 A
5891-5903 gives 2.1 A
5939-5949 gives 1.0 A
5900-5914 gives 0.4 A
